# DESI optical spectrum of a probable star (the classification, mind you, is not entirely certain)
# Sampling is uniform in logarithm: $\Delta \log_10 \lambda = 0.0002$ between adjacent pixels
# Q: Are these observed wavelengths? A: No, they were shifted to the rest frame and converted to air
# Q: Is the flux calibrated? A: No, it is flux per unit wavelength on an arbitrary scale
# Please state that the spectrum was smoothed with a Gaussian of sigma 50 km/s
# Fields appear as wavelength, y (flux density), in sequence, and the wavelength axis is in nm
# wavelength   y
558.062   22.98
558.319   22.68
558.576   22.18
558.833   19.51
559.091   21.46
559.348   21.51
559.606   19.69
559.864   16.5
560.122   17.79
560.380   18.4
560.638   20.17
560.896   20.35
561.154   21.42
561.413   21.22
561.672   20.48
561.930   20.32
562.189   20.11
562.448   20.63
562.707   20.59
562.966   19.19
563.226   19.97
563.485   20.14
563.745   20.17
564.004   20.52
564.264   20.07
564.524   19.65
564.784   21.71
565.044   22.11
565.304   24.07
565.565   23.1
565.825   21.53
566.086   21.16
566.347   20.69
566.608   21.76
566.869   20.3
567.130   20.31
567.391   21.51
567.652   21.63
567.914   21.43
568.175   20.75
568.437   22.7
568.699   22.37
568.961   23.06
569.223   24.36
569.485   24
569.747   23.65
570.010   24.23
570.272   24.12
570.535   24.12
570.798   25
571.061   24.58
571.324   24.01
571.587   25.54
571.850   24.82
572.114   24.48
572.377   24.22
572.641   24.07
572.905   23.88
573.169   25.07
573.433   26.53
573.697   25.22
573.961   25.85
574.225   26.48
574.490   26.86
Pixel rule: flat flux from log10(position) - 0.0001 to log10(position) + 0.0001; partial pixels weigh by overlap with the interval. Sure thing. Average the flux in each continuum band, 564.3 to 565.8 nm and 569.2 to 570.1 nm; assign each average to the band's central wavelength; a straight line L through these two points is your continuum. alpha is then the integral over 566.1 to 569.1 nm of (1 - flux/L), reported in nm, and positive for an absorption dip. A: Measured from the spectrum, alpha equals 0.21 nm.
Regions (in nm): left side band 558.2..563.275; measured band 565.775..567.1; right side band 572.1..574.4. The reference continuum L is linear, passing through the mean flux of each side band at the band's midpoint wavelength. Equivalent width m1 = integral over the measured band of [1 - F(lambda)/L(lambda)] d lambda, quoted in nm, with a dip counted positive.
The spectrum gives 0.086 nm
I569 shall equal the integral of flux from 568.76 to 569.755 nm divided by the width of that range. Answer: 23.7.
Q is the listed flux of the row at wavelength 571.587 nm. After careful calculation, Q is 25.54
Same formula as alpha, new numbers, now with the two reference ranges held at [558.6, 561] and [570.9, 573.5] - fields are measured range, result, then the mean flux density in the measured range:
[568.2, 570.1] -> 0.009 nm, 23.3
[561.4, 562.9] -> 0.008 nm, 20.5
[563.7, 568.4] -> 0.180 nm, 21.3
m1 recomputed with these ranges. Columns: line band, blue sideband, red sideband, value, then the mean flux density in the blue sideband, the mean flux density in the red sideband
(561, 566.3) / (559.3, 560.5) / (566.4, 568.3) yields -0.28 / 18.6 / 21.1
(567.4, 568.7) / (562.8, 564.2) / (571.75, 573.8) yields 0.04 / 20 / 24.8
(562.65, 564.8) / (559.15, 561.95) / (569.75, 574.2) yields 0.11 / 19.8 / 24.7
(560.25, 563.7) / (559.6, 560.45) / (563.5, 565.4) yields -0.18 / 17.8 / 21.1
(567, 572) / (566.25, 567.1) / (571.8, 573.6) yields -0.13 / 20.9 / 24.7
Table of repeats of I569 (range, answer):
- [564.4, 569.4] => 21.8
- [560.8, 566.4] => 20.9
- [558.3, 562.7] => 20.2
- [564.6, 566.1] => 22.3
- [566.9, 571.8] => 23.2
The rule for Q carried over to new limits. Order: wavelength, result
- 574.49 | 26.86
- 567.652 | 21.63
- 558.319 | 22.68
